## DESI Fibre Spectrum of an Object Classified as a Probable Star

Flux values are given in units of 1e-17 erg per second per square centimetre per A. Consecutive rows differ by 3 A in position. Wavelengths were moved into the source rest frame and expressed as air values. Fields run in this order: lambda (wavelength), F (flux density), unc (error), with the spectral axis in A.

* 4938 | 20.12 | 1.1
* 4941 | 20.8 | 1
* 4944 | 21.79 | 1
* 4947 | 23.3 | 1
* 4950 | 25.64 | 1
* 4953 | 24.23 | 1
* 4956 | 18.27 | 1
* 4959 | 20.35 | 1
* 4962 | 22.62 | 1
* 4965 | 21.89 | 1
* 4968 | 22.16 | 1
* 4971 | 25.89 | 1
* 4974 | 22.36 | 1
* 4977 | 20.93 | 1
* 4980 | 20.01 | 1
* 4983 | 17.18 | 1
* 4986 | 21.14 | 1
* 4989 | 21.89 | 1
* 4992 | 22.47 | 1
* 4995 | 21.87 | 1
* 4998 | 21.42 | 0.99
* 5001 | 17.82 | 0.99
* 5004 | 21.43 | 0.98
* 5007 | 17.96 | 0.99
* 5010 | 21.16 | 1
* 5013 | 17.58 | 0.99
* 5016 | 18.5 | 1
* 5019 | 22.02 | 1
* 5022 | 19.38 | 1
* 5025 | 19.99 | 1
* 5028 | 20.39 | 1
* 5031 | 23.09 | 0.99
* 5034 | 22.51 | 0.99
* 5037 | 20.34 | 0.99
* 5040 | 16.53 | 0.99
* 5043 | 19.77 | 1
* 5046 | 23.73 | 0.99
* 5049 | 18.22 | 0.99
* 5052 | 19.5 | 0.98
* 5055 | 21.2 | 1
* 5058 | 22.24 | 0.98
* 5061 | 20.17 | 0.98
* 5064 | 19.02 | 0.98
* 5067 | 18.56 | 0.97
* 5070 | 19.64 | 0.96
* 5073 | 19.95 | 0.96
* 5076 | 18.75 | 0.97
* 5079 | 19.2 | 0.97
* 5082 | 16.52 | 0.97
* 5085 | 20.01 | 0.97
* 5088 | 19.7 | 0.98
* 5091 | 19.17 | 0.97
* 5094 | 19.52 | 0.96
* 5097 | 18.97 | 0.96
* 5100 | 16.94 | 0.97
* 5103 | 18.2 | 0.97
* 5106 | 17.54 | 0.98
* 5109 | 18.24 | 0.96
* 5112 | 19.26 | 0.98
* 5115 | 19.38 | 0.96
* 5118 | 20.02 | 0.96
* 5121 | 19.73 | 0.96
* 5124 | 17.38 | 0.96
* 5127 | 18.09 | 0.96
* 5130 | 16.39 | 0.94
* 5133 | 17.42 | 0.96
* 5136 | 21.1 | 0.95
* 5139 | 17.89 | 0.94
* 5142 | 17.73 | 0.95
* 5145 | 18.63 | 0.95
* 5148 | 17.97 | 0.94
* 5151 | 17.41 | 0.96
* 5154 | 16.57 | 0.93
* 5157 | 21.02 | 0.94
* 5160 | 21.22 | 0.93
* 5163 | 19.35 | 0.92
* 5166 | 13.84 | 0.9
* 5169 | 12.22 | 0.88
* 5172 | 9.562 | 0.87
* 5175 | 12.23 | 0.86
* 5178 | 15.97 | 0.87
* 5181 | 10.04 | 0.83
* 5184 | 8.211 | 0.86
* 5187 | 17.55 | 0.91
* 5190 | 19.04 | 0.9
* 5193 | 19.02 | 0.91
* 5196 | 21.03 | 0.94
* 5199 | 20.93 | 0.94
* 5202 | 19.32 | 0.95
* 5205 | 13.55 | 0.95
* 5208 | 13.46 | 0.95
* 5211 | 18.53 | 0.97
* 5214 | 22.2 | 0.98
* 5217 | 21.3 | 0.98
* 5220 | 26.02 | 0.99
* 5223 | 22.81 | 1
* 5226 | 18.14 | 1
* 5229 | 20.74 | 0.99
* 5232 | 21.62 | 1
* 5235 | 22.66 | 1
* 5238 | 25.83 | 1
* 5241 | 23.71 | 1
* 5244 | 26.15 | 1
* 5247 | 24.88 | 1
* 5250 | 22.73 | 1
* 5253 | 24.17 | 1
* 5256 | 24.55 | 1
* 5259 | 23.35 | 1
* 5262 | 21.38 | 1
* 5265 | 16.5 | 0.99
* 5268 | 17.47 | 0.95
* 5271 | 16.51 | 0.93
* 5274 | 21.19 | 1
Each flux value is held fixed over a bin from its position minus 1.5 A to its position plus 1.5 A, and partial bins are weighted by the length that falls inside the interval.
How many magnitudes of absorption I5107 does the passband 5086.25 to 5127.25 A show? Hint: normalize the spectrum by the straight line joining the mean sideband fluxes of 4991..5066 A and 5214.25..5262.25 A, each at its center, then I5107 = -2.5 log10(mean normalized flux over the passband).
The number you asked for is 0.14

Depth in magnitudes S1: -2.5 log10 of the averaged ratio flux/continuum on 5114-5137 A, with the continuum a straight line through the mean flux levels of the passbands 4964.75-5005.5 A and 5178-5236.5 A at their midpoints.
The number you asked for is 0.06 mag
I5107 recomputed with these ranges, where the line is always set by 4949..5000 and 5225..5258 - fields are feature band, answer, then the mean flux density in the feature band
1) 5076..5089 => 0.187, 18.8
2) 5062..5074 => 0.155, 19.3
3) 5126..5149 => 0.241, 18.2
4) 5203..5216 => 0.320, 17.2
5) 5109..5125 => 0.179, 19.1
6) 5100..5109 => 0.254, 17.8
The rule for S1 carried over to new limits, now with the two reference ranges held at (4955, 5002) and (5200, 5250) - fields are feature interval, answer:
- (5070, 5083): 0.133 mag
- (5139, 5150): 0.180 mag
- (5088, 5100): 0.123 mag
